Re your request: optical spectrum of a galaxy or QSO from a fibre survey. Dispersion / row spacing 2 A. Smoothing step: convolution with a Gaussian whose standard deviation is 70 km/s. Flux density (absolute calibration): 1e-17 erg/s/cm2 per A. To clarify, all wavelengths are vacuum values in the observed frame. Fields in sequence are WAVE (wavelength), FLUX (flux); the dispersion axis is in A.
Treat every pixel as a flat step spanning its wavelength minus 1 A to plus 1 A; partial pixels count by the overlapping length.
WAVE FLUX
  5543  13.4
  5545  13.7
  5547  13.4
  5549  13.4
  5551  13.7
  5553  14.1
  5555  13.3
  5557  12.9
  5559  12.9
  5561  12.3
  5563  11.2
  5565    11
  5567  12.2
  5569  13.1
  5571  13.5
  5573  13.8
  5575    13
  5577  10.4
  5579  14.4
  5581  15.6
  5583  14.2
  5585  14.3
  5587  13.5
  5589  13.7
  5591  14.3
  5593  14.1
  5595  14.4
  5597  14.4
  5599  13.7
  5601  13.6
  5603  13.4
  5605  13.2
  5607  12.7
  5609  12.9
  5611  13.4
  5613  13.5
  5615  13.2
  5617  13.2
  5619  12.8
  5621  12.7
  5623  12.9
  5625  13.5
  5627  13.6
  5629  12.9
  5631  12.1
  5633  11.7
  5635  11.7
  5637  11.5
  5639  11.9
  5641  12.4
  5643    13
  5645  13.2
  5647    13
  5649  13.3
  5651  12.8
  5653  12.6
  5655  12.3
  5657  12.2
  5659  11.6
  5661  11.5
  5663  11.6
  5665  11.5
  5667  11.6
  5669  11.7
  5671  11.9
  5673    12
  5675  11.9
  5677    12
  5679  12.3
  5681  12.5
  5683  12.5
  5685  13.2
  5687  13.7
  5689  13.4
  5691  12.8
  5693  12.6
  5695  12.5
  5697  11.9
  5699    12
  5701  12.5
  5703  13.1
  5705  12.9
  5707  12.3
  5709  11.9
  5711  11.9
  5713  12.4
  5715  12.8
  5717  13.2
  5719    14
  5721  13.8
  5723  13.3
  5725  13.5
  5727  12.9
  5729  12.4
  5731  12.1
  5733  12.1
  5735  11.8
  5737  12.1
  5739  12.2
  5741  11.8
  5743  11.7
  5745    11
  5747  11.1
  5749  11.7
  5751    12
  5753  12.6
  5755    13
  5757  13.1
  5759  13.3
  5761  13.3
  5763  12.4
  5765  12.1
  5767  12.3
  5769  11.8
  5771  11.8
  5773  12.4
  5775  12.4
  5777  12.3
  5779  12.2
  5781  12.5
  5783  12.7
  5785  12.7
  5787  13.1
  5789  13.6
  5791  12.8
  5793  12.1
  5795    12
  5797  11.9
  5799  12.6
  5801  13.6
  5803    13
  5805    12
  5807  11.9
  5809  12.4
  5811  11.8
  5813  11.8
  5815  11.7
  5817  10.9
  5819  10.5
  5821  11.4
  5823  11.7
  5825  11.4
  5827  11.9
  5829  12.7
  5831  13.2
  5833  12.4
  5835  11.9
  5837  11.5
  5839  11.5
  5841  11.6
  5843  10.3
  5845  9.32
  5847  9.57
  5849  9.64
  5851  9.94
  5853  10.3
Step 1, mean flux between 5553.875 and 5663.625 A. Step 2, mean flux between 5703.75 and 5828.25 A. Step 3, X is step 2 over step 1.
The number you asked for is 0.95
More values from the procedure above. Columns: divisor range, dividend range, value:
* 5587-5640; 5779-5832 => 0.93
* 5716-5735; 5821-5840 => 0.92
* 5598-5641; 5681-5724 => 1.00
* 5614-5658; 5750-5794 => 0.99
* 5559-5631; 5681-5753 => 0.94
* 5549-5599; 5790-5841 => 0.90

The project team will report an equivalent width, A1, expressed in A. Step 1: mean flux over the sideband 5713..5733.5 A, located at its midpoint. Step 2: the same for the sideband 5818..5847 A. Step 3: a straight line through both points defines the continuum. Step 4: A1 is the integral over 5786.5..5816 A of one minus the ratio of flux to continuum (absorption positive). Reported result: -1.3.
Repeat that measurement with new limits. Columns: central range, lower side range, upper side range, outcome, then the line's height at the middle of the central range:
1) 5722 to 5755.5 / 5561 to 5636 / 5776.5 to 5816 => 1.2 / 12.7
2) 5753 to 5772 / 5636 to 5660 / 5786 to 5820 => -0.4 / 12.3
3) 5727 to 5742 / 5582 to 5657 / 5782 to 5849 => 0.3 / 12.4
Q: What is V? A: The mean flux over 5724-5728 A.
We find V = 13.2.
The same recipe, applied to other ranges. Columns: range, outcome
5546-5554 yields 13.6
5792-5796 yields 12.1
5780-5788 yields 12.8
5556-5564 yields 12.3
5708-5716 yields 12.2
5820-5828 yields 11.6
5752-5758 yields 12.9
